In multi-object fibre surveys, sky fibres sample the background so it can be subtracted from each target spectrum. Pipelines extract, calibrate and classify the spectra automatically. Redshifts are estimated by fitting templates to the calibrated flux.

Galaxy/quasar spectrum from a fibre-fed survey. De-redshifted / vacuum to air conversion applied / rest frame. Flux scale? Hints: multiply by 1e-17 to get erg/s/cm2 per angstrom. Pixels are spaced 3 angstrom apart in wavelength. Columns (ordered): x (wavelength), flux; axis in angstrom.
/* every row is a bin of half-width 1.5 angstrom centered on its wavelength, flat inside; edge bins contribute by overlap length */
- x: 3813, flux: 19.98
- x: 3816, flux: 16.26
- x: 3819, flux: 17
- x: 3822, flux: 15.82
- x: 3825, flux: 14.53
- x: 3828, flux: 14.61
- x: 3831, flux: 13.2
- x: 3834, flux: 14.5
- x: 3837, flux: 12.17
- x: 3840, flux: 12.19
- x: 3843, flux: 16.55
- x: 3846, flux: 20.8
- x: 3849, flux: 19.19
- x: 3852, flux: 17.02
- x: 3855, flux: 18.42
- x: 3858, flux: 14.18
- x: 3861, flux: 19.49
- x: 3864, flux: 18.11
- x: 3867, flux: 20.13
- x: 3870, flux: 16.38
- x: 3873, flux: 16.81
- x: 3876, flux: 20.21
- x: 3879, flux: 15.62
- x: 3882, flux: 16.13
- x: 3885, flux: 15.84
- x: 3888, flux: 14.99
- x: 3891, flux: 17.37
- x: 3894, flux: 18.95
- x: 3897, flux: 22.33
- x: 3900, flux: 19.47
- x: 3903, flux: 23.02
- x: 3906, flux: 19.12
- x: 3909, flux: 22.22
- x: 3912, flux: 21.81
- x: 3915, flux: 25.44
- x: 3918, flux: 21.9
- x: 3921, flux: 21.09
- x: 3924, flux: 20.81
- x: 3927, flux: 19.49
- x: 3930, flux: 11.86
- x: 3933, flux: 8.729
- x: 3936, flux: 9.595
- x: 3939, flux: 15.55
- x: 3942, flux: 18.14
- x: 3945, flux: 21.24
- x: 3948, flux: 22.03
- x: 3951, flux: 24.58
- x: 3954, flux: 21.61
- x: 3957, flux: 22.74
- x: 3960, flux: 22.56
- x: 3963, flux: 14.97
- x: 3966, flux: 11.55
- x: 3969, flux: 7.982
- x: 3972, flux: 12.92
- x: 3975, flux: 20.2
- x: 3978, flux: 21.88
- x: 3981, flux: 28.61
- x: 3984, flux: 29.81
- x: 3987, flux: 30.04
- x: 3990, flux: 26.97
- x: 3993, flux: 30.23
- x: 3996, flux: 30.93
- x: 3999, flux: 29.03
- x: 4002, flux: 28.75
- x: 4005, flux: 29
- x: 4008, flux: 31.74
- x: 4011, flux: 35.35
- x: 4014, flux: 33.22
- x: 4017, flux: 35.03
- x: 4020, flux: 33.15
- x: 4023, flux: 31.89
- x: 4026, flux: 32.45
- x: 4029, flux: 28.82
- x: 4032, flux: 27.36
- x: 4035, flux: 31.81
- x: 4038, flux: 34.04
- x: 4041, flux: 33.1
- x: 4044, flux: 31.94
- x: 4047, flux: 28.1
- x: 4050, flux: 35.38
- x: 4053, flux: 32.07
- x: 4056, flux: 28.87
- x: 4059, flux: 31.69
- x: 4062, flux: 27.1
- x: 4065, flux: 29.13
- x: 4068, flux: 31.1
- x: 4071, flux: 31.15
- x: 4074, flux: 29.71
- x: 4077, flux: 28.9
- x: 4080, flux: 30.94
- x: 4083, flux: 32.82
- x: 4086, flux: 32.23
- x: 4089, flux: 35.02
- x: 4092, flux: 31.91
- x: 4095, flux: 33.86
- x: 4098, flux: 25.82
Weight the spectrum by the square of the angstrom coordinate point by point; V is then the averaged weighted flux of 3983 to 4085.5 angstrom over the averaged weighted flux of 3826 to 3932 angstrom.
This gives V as 1.86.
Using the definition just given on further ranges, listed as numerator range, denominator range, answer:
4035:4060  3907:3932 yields 1.68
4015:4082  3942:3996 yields 1.48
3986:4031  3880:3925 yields 1.64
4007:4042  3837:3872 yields 2.04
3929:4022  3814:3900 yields 1.48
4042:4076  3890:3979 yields 1.74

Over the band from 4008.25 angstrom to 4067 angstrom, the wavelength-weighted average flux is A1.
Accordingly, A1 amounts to 31.6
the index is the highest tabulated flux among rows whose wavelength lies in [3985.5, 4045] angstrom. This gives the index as 35.35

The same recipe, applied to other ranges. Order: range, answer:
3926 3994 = 30.23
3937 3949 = 22.03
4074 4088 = 32.82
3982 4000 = 30.93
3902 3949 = 25.44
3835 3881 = 20.8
